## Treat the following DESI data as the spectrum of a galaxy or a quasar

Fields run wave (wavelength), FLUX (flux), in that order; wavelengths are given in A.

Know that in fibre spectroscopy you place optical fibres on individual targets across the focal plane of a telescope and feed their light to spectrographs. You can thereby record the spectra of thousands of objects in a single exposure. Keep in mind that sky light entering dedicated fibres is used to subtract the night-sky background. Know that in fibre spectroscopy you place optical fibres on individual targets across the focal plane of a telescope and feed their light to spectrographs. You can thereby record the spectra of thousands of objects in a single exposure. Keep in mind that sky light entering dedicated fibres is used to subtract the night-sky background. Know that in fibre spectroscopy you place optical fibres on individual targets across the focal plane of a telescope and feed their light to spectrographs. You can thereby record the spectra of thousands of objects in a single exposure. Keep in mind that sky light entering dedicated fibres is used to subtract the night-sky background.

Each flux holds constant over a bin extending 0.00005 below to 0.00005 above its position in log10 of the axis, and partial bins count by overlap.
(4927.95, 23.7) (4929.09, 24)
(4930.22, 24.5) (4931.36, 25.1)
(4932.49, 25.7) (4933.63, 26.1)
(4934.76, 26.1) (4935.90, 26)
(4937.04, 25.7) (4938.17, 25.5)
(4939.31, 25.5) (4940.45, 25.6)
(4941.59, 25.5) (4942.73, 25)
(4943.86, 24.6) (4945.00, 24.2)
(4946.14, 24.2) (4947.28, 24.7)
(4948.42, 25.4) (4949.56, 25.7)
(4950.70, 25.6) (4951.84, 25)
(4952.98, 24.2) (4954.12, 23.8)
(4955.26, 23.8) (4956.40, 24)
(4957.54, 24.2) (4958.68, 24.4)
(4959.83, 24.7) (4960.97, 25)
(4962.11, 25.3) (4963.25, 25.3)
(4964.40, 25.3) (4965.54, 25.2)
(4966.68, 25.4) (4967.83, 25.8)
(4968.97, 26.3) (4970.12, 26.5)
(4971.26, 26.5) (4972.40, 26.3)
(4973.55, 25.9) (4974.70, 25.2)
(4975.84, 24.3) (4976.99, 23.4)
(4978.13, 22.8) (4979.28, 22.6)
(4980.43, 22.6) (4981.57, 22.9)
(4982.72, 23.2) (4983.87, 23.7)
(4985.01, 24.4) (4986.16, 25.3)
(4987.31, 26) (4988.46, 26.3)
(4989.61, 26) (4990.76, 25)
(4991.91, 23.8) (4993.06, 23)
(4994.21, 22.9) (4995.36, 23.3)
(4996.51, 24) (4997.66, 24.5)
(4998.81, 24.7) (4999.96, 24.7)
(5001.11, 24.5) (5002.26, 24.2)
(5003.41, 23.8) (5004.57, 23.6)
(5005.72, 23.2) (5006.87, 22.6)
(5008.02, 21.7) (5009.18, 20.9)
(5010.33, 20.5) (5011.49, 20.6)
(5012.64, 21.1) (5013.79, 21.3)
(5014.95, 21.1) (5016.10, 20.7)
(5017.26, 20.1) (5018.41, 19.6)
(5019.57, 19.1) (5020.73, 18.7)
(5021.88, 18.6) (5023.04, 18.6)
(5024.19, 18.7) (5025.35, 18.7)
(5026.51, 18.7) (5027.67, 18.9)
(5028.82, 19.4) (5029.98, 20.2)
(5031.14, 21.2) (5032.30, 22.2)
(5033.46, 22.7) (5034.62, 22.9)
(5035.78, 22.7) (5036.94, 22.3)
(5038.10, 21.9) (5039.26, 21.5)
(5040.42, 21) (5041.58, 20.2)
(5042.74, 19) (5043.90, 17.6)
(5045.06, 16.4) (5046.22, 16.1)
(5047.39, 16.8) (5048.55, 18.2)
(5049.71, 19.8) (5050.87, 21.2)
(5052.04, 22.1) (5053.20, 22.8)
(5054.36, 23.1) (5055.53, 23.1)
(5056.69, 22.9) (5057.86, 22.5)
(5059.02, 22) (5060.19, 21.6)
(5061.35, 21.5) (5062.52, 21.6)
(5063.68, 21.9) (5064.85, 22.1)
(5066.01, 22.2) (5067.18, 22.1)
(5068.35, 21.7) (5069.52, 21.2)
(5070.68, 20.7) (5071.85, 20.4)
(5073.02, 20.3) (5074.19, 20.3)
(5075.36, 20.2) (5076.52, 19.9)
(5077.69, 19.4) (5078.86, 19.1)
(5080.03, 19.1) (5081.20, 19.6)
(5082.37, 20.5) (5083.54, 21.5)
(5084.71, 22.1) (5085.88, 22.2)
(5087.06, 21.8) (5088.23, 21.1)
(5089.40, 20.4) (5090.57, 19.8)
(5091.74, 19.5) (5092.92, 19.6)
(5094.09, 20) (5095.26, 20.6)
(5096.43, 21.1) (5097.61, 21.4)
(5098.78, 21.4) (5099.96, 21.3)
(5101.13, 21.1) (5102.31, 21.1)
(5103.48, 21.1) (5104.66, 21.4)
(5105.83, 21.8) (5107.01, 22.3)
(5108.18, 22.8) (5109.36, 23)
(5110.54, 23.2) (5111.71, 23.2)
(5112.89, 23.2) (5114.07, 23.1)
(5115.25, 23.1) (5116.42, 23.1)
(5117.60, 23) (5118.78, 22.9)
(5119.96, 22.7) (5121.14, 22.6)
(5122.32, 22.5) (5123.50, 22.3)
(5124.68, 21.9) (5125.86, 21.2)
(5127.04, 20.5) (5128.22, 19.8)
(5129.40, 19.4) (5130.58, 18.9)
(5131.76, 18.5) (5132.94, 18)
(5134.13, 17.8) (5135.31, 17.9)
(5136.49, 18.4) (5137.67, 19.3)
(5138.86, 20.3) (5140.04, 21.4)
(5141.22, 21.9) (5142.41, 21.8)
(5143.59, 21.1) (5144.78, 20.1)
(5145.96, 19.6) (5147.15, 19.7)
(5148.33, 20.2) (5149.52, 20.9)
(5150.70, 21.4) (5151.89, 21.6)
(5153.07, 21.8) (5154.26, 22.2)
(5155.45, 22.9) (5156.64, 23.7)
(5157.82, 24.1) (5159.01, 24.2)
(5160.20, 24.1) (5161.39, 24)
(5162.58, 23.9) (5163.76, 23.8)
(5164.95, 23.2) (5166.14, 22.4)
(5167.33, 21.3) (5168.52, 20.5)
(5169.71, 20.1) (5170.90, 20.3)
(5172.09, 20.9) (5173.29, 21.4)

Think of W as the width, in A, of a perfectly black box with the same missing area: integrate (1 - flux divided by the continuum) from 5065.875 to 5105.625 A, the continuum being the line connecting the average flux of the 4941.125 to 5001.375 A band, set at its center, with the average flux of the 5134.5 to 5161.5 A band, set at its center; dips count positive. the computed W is 3.13 A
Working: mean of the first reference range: 24.7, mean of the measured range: 20.7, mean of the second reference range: 21.3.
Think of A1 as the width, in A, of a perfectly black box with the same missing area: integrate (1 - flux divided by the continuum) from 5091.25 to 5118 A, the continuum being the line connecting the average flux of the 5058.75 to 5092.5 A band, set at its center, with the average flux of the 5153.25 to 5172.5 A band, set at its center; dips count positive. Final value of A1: -0.44 A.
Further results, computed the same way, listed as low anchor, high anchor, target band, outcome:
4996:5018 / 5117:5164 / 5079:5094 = 0.9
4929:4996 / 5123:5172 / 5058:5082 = 1.9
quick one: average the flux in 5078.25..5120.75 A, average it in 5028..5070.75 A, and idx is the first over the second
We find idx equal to 1.02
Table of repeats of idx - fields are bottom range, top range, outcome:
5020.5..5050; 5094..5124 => 1.12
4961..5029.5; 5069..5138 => 0.91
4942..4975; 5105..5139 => 0.85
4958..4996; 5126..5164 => 0.85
